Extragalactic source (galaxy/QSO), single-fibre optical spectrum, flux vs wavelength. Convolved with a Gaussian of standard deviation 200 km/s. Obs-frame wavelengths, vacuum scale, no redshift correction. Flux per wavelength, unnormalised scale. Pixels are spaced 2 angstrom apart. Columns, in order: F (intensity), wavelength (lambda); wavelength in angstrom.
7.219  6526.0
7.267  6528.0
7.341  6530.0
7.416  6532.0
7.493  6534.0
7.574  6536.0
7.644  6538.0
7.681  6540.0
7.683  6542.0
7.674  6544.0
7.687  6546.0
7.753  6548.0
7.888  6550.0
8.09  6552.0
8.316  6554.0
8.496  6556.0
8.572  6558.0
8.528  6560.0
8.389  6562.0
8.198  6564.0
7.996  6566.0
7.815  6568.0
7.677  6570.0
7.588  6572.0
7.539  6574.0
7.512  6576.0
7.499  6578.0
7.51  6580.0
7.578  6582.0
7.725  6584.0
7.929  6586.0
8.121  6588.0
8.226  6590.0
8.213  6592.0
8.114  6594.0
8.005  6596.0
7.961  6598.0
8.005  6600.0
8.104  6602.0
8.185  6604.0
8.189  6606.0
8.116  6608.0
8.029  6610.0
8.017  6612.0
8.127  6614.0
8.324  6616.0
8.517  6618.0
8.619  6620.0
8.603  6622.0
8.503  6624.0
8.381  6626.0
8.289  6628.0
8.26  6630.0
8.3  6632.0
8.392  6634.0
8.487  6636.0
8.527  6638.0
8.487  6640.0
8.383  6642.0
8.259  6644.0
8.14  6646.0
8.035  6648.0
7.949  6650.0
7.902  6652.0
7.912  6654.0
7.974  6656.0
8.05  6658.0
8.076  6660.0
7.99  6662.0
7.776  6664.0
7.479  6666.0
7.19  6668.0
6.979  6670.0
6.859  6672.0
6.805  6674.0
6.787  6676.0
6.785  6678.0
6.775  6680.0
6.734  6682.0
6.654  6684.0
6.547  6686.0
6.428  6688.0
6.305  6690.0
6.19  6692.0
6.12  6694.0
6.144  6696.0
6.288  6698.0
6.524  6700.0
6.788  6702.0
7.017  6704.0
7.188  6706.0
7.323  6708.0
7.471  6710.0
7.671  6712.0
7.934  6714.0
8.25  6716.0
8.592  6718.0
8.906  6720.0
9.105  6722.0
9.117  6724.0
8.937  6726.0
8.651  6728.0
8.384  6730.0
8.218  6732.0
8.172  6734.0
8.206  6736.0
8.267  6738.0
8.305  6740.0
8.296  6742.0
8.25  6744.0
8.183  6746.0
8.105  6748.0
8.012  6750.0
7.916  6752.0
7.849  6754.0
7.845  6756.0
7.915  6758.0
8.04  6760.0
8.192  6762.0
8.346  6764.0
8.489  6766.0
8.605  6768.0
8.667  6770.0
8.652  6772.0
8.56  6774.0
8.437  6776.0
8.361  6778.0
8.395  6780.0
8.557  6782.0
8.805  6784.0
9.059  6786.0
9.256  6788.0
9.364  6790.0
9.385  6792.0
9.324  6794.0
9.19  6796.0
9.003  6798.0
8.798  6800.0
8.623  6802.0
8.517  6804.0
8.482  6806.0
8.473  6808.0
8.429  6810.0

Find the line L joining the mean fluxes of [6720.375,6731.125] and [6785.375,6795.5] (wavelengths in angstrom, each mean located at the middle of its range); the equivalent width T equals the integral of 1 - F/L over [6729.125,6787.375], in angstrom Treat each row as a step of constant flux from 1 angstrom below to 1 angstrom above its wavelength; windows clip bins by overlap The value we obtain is 4.77 angstrom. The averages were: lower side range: 8.84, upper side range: 9.28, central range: 8.32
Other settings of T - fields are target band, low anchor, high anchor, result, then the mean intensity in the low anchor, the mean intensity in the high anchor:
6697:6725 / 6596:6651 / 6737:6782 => 1.8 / 8.26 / 8.27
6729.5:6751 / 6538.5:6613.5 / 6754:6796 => 0.7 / 7.96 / 8.61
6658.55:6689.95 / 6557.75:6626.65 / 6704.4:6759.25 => 4.2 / 8.06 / 8.17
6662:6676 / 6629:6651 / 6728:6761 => 1.8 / 8.29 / 8.14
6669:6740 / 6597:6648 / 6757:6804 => 9.1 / 8.28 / 8.69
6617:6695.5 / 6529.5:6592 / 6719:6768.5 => 4.4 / 7.85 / 8.33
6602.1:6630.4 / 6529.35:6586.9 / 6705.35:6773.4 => -1.2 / 7.82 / 8.24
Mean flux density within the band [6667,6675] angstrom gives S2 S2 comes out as 6.96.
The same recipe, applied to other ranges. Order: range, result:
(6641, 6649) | 8.2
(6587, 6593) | 8.19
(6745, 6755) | 8.01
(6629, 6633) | 8.28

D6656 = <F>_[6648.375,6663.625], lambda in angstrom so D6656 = 7.97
